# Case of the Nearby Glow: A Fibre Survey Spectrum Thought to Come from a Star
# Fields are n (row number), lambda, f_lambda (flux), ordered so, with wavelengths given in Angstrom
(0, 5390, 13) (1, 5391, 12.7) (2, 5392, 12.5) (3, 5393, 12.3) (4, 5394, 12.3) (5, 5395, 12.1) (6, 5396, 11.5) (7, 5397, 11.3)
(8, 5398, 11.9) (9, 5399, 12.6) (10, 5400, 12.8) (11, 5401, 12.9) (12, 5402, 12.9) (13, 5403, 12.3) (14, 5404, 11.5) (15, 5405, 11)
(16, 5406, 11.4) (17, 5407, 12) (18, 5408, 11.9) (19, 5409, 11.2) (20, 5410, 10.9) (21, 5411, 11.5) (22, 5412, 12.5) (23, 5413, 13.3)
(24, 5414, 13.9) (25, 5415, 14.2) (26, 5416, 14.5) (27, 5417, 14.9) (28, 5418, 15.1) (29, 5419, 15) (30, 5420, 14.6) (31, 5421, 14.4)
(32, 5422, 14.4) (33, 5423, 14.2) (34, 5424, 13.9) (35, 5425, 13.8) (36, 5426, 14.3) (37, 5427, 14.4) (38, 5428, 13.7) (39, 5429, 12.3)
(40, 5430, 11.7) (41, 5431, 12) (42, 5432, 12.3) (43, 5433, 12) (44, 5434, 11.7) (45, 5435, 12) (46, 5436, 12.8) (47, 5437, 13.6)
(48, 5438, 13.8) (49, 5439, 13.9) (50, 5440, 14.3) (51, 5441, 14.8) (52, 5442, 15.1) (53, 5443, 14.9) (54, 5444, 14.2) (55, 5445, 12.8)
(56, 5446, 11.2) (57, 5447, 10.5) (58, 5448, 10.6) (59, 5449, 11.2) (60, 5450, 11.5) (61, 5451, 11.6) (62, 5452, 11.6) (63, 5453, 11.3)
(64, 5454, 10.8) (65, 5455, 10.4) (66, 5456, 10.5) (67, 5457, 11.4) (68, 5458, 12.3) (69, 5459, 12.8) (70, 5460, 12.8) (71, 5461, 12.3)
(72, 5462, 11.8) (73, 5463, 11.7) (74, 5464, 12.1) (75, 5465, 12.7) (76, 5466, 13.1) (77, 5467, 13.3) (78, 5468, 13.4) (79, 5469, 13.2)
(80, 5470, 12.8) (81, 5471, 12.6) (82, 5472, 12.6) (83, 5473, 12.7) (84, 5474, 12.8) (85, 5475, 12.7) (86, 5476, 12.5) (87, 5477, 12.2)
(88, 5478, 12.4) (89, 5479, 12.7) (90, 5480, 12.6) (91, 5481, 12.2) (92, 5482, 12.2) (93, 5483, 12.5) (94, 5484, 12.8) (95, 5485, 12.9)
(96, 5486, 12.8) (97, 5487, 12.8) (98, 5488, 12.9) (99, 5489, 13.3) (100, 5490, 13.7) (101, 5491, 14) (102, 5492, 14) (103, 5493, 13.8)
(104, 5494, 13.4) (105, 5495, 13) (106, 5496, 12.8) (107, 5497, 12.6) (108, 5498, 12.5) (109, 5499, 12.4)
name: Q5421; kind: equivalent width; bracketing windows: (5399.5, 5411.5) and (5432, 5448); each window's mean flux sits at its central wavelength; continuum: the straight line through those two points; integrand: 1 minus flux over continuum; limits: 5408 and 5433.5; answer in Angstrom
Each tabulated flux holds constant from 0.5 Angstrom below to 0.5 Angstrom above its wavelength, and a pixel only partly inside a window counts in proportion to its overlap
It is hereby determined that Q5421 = -2.02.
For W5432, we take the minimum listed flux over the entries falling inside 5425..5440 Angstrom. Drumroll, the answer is 11.7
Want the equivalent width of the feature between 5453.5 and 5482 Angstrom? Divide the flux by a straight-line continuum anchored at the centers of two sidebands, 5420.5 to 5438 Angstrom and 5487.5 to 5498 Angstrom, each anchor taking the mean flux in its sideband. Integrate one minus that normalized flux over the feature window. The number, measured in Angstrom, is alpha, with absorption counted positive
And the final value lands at 2.0 Angstrom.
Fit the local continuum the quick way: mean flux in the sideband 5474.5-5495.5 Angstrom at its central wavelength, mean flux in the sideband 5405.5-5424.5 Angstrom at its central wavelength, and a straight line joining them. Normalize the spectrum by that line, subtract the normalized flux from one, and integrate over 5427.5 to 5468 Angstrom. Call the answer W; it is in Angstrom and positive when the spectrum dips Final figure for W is 2.3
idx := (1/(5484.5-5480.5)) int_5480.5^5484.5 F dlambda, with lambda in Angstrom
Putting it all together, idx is 12.4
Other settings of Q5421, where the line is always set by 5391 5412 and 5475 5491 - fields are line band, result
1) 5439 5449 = -0.6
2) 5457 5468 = 0.1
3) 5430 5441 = -0.5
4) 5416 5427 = -2.1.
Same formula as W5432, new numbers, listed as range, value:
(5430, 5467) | 10.4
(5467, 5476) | 12.5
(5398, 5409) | 11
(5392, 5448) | 10.5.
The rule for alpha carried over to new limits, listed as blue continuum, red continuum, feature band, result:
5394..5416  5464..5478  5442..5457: 1.0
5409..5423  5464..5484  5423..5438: 0.5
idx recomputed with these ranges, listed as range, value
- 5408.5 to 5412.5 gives 11.5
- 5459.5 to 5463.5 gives 12.2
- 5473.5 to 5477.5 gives 12.6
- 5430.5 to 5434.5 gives 12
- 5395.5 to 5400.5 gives 12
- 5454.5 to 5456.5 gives 10.4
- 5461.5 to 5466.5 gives 12.3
